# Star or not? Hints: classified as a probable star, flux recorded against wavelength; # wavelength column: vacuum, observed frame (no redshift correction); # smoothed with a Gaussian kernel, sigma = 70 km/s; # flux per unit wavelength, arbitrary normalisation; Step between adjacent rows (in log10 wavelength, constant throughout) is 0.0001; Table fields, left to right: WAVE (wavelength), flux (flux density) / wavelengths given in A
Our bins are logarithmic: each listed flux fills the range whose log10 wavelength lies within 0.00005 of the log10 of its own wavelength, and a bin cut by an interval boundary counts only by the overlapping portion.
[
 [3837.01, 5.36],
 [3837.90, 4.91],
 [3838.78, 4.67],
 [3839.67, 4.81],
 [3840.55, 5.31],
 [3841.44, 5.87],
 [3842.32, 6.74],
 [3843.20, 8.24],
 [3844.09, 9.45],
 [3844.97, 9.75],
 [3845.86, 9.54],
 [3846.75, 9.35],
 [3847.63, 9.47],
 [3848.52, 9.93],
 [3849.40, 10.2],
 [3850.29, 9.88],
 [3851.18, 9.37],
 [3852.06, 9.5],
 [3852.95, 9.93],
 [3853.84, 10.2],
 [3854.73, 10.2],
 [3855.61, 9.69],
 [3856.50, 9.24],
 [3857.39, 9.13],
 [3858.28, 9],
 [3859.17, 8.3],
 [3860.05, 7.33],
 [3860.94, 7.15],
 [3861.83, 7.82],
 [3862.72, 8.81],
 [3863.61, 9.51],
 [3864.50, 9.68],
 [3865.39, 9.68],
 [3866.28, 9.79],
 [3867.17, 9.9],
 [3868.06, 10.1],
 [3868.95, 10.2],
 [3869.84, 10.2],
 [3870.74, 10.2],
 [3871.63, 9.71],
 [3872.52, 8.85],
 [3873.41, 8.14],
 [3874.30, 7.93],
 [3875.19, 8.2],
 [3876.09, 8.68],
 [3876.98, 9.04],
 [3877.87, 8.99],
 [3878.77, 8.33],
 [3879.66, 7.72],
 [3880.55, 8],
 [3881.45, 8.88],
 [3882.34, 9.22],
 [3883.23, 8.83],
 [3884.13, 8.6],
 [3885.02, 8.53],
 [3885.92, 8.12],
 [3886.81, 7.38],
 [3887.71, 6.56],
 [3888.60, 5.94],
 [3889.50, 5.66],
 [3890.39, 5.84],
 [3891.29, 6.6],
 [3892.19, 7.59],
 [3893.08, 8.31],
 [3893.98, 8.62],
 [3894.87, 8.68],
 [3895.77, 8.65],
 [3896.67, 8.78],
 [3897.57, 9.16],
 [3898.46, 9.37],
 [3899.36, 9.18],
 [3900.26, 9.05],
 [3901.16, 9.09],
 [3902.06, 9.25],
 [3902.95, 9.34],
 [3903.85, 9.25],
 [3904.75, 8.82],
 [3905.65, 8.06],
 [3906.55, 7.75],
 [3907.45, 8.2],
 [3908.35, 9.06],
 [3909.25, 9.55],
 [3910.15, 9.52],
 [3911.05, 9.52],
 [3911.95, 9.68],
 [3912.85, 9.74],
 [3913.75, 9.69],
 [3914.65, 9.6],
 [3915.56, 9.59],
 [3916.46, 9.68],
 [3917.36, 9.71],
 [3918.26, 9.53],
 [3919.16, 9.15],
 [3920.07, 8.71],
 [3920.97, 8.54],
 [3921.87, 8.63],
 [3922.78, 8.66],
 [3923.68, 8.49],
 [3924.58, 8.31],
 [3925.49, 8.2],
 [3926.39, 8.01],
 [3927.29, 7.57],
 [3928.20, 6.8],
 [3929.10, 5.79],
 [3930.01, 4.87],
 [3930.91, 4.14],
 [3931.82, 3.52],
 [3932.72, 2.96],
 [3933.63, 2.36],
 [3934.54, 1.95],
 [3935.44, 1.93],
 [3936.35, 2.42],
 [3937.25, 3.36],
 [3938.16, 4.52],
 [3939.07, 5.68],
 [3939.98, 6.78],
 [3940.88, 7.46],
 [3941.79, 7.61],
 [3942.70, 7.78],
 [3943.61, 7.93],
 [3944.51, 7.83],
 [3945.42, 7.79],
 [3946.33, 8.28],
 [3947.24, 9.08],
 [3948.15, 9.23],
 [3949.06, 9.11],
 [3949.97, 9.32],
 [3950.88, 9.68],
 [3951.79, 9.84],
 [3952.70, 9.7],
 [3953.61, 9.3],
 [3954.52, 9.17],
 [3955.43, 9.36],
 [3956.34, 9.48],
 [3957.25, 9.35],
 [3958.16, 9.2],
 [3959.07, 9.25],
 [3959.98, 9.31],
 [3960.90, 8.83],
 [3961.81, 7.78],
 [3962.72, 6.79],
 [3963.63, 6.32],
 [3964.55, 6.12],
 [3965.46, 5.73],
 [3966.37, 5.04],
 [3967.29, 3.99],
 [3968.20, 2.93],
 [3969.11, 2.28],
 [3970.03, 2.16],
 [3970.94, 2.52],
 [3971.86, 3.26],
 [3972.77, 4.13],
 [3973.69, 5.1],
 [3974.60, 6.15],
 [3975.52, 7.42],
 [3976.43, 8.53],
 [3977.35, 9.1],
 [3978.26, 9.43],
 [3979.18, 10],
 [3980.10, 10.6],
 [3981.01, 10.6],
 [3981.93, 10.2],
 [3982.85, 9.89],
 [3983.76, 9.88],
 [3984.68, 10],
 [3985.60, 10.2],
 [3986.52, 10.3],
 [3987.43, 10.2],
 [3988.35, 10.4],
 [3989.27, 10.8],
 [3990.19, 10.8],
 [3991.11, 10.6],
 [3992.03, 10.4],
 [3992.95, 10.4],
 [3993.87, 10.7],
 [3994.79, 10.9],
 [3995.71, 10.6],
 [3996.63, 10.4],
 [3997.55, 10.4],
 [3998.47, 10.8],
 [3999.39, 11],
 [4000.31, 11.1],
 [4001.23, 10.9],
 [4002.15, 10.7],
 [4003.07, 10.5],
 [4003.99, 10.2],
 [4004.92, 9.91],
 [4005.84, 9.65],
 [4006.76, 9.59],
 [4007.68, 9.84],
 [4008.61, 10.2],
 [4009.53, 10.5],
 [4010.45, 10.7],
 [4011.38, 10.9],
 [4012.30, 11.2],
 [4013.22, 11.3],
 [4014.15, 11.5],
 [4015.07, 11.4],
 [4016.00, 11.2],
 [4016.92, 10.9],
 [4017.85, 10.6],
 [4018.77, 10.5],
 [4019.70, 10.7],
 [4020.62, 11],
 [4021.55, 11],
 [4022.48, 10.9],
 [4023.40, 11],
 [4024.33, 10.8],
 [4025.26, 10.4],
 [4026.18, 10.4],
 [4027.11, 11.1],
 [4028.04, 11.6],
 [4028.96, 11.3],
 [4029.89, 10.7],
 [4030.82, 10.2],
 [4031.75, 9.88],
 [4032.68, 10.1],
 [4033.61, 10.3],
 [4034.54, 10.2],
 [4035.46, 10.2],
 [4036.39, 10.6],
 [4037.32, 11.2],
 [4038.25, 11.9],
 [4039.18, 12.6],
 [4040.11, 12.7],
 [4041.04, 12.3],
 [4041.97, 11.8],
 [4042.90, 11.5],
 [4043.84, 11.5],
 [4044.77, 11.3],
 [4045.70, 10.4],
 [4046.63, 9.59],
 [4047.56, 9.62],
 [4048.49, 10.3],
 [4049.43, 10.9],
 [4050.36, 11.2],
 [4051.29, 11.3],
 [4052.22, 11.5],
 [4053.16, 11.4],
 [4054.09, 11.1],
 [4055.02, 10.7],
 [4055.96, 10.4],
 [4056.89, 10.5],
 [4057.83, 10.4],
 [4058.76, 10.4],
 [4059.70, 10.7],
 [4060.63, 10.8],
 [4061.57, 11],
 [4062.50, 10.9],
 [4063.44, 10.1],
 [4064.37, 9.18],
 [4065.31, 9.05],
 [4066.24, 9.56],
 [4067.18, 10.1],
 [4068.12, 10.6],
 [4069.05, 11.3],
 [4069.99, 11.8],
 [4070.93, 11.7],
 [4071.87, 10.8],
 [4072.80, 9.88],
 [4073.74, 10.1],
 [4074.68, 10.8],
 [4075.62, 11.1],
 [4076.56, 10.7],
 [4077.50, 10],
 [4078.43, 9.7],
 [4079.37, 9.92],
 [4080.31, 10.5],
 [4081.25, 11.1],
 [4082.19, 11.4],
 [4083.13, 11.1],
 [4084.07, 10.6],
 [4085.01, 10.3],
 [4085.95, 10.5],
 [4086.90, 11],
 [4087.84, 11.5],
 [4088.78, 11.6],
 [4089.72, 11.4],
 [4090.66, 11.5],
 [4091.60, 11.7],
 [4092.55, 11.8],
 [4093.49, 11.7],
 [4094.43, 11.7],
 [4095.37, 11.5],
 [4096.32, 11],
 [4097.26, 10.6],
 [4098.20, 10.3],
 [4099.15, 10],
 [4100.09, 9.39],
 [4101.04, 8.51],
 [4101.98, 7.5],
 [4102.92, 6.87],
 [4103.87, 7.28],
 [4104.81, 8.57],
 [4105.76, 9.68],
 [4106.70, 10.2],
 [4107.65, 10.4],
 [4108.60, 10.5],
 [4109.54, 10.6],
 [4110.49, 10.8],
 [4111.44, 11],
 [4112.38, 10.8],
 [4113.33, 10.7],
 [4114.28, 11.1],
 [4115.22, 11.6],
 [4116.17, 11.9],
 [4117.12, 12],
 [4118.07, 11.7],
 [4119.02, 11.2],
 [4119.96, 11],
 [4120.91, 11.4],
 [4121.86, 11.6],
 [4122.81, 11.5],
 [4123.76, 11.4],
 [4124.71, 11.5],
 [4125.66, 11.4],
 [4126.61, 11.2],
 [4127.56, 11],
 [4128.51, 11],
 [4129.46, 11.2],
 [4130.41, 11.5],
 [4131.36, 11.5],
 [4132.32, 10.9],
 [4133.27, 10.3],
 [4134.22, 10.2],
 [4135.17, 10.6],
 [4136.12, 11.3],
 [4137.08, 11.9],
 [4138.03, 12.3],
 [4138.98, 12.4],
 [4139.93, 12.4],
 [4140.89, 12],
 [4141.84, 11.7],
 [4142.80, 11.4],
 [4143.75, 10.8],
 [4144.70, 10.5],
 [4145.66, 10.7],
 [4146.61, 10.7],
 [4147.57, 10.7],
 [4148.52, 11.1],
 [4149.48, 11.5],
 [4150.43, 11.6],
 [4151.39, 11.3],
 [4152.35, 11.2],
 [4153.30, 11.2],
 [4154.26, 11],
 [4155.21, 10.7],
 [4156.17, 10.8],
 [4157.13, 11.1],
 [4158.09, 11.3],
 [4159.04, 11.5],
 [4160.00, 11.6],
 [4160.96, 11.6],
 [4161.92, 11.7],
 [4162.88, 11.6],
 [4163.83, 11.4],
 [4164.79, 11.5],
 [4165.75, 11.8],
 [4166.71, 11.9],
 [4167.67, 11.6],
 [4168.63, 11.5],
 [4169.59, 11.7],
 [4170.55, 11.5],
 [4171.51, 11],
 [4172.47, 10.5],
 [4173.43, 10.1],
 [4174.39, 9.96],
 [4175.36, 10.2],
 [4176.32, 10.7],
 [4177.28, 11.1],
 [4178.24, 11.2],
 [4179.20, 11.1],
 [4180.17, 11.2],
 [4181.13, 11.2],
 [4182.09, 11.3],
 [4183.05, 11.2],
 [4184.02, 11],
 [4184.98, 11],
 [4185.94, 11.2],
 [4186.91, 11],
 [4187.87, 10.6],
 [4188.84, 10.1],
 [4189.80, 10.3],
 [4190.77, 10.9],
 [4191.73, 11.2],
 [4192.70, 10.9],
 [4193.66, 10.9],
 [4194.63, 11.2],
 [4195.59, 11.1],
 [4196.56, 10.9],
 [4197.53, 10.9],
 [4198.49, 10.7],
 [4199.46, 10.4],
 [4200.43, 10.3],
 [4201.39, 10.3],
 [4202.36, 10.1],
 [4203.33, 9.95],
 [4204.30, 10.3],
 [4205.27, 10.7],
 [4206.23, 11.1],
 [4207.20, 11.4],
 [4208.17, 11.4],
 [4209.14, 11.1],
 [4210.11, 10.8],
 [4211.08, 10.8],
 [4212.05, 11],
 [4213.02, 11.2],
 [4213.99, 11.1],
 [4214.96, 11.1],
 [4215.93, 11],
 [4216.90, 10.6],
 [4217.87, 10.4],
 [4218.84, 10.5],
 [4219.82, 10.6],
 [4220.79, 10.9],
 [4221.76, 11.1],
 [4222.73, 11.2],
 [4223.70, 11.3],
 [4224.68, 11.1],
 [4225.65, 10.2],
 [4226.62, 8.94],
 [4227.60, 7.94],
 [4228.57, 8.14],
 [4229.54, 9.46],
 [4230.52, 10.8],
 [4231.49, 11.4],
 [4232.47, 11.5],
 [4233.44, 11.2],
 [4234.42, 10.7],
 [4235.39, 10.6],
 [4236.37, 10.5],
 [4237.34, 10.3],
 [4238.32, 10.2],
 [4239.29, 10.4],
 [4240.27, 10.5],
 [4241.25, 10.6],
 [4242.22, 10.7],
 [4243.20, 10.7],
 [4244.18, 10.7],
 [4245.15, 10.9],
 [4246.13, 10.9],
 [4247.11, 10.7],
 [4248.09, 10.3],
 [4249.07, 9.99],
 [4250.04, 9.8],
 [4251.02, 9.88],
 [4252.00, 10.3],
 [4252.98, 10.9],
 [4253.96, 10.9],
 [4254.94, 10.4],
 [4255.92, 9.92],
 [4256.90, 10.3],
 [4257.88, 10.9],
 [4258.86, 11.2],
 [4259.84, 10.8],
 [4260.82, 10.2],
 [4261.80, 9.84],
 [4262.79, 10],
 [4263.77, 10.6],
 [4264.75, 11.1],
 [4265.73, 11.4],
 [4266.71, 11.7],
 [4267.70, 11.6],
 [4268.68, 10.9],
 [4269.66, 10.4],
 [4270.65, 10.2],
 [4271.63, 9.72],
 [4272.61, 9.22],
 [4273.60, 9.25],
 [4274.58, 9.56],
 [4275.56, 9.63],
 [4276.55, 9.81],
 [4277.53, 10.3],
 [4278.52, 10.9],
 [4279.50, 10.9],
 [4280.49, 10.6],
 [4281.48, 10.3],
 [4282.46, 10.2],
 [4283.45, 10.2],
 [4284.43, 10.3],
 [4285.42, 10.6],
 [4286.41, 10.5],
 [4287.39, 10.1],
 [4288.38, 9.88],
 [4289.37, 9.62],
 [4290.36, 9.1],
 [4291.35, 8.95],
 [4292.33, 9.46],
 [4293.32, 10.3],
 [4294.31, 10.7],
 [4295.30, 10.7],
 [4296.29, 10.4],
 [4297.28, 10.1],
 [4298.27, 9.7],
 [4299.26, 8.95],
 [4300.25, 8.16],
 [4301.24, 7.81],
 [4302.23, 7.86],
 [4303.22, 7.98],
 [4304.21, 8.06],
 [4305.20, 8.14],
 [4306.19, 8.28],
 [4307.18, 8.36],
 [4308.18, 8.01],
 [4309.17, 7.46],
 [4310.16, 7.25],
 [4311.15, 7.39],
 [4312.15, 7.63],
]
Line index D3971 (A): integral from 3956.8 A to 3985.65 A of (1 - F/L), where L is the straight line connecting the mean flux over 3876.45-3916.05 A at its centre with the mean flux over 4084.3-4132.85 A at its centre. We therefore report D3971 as 6.5 A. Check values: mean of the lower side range 8.53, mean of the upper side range 10.8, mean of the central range 7.21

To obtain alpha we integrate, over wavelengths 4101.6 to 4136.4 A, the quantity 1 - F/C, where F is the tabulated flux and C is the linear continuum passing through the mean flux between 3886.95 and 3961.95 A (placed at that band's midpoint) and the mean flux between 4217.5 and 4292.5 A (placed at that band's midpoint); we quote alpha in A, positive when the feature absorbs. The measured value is -4.9 A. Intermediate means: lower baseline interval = 7.9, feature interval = 10.7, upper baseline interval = 10.4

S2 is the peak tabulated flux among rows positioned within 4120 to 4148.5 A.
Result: 12.4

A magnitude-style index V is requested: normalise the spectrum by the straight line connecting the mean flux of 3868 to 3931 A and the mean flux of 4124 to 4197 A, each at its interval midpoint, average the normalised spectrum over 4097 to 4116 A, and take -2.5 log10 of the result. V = 0.081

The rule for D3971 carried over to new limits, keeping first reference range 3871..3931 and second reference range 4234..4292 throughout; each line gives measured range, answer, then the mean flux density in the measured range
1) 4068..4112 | -4.9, 10.5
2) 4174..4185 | -1.1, 10.9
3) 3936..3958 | 1.8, 7.97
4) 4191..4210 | -1.4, 10.8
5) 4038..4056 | -3.9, 11.2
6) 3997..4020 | -4.2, 10.6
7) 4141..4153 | -1.7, 11.1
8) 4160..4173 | -2.2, 11.5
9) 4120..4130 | -1.8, 11.3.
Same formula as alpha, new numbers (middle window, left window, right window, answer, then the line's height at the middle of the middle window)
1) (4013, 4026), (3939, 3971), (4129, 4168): -3.2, 8.79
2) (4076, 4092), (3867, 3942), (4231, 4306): -3.3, 9.01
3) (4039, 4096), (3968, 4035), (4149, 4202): -3.6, 10.2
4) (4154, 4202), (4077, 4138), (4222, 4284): -2.0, 10.6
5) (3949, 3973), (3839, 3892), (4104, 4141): 6.2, 9.51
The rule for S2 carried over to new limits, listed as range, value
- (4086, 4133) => 12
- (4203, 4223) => 11.4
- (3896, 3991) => 10.8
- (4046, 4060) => 11.5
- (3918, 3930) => 9.53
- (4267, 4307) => 11.6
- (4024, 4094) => 12.7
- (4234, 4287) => 11.7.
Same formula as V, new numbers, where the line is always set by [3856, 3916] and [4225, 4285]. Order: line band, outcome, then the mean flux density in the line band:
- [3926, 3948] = 0.483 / 5.73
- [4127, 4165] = -0.143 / 11.3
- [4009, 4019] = -0.183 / 11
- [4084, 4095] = -0.175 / 11.3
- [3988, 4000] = -0.159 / 10.6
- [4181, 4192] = -0.088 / 10.9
